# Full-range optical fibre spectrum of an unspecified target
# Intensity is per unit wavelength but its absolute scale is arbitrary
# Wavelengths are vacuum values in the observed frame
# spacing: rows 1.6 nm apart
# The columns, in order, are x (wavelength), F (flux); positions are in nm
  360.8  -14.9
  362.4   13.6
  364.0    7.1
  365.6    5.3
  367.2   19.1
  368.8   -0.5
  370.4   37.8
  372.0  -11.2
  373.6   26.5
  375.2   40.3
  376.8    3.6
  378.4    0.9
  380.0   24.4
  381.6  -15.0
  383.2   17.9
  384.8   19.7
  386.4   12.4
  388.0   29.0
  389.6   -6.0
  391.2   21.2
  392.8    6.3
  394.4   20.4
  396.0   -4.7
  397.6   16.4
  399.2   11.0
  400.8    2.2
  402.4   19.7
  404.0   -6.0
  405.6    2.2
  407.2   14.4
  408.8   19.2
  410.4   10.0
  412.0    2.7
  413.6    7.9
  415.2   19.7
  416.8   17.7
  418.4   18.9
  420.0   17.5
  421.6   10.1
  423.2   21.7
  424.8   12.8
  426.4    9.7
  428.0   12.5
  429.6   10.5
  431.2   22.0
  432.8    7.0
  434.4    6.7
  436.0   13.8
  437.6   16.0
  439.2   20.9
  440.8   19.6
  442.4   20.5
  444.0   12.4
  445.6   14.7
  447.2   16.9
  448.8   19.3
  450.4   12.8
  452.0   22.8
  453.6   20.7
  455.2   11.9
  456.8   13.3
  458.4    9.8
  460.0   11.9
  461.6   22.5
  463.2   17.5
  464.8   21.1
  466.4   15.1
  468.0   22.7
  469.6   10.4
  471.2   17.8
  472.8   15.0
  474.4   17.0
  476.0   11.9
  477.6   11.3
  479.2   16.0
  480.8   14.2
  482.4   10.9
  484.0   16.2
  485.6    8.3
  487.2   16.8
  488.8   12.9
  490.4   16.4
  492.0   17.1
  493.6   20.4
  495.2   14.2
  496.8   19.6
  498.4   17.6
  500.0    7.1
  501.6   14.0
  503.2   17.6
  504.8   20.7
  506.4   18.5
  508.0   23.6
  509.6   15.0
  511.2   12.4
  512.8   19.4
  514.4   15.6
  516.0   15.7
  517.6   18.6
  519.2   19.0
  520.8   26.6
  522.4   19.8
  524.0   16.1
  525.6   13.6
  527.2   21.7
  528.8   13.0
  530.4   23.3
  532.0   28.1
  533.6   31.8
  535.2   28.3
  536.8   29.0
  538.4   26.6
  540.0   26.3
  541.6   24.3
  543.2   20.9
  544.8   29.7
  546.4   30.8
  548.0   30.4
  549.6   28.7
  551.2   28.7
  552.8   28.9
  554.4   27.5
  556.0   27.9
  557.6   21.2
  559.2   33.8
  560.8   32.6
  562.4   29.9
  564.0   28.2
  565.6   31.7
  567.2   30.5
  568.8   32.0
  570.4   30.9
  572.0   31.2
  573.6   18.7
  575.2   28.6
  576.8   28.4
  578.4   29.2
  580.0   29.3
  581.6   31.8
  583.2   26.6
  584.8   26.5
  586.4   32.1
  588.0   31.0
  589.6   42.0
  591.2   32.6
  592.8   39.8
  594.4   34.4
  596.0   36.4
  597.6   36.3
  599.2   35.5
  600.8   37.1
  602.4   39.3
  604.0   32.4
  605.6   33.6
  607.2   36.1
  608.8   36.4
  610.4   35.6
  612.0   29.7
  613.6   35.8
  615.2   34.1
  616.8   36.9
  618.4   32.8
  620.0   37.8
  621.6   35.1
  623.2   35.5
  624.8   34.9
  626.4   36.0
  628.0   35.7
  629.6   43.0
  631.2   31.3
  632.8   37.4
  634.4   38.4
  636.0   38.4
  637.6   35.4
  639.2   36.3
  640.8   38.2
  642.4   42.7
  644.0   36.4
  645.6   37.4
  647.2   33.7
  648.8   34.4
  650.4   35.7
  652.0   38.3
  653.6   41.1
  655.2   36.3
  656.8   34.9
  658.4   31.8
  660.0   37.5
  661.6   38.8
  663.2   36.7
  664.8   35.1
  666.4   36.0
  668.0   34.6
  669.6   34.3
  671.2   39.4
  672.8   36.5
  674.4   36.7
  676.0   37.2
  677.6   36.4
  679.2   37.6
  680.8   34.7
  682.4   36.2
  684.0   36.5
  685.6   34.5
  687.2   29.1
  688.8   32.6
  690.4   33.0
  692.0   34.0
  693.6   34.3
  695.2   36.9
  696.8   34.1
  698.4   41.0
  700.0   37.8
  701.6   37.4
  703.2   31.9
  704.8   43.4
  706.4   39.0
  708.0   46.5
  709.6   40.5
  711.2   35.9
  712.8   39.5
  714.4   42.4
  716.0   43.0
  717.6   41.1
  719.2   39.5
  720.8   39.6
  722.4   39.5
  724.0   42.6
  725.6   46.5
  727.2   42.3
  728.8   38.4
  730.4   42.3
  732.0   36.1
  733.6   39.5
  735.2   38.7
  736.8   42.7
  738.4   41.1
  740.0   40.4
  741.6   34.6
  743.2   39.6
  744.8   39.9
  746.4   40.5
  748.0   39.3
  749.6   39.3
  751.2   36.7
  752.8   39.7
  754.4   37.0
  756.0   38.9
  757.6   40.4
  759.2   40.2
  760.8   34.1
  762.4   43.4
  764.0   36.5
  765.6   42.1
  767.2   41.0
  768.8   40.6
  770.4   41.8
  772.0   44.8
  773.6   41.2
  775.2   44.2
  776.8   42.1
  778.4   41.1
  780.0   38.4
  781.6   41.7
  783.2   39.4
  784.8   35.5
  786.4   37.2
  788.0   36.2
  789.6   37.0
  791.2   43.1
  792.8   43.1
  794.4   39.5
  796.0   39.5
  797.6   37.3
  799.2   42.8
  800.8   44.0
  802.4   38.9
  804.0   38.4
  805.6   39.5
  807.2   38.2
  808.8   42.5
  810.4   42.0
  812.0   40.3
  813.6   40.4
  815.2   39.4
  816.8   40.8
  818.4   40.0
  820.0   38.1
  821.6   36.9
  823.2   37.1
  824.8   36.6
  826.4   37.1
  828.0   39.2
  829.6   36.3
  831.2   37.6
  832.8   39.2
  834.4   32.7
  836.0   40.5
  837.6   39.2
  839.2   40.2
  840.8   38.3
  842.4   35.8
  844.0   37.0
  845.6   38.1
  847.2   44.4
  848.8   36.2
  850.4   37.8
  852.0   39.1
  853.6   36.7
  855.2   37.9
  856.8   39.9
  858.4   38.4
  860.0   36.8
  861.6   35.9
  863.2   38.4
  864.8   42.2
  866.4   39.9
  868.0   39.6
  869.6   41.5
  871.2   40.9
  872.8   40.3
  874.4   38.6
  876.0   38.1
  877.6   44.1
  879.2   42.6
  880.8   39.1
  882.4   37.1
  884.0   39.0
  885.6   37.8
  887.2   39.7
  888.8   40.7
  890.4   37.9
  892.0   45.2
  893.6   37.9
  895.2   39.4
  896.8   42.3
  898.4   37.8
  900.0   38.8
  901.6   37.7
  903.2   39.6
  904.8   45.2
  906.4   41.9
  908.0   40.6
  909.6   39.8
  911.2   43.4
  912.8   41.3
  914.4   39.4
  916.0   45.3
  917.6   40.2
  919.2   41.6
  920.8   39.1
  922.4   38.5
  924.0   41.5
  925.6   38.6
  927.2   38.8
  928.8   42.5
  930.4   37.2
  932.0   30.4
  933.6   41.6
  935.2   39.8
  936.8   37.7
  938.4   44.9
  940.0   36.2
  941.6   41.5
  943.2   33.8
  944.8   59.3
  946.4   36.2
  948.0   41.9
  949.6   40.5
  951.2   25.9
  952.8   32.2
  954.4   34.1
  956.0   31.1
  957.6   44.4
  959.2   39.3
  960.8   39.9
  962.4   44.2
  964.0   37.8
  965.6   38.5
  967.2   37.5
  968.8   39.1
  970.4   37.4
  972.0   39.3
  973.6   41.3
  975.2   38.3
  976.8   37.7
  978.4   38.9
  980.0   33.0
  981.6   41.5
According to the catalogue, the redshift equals 0.333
